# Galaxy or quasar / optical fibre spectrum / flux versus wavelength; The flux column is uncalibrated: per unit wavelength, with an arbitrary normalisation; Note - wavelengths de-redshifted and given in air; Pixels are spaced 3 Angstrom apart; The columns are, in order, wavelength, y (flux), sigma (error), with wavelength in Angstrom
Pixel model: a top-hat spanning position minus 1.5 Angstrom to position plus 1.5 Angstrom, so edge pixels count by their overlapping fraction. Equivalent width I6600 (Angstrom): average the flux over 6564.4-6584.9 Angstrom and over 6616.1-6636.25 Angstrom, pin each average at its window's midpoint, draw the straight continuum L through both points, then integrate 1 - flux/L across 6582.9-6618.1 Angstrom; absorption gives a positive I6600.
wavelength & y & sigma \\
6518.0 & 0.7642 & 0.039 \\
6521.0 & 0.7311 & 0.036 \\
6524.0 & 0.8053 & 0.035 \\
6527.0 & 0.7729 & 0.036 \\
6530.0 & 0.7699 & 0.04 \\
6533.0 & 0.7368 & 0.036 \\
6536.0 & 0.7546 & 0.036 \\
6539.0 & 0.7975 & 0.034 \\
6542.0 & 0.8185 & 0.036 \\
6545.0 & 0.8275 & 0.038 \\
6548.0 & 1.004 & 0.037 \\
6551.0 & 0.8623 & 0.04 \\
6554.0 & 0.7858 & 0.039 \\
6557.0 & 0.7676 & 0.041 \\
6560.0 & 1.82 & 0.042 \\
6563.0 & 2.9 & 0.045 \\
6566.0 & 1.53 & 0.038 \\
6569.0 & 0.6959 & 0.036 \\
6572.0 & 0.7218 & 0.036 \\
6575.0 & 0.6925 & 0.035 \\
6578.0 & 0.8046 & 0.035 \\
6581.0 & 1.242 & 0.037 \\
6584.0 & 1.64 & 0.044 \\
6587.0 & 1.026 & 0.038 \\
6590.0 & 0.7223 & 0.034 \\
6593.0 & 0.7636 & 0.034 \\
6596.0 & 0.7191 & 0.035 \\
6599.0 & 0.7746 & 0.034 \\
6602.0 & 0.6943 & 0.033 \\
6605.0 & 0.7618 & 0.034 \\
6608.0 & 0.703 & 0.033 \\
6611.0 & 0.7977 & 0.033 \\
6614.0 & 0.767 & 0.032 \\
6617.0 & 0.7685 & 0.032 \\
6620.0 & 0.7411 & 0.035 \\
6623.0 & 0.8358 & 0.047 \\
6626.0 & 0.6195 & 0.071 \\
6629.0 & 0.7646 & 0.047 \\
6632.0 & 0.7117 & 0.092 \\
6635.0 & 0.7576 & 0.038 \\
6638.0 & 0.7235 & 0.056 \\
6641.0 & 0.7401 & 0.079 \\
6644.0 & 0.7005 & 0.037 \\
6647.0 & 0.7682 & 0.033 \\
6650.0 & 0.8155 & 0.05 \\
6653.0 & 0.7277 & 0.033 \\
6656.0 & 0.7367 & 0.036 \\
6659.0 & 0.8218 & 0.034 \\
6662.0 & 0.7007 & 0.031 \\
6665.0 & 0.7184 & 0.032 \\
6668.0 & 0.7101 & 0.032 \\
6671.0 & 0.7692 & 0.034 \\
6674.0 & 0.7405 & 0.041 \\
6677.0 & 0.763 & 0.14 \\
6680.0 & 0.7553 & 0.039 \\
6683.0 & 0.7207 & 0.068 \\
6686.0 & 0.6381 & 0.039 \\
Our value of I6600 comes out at 2.3 Angstrom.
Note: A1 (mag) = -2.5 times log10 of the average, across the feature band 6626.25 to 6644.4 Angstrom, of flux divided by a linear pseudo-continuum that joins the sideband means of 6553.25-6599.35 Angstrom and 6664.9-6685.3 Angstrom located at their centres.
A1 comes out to 0.22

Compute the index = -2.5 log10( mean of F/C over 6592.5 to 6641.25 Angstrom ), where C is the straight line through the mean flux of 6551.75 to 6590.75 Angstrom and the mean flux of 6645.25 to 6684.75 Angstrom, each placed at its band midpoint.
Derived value 0.29 mag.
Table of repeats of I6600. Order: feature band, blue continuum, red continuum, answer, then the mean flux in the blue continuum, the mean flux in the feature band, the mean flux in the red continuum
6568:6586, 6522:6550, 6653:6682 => -4.27 Angstrom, 0.809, 0.975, 0.745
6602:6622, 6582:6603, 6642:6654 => 2.47 Angstrom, 0.919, 0.754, 0.753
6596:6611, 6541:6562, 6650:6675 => 2.67 Angstrom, 1.03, 0.738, 0.745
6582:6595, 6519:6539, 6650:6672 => -4.77 Angstrom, 0.765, 1.03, 0.745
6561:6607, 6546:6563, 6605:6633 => -1.67 Angstrom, 1.2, 1.05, 0.747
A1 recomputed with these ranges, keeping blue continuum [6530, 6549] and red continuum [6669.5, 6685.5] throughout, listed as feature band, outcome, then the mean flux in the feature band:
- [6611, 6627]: 0.026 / 0.755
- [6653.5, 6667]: 0.014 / 0.742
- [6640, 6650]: 0.017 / 0.748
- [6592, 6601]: 0.051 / 0.749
